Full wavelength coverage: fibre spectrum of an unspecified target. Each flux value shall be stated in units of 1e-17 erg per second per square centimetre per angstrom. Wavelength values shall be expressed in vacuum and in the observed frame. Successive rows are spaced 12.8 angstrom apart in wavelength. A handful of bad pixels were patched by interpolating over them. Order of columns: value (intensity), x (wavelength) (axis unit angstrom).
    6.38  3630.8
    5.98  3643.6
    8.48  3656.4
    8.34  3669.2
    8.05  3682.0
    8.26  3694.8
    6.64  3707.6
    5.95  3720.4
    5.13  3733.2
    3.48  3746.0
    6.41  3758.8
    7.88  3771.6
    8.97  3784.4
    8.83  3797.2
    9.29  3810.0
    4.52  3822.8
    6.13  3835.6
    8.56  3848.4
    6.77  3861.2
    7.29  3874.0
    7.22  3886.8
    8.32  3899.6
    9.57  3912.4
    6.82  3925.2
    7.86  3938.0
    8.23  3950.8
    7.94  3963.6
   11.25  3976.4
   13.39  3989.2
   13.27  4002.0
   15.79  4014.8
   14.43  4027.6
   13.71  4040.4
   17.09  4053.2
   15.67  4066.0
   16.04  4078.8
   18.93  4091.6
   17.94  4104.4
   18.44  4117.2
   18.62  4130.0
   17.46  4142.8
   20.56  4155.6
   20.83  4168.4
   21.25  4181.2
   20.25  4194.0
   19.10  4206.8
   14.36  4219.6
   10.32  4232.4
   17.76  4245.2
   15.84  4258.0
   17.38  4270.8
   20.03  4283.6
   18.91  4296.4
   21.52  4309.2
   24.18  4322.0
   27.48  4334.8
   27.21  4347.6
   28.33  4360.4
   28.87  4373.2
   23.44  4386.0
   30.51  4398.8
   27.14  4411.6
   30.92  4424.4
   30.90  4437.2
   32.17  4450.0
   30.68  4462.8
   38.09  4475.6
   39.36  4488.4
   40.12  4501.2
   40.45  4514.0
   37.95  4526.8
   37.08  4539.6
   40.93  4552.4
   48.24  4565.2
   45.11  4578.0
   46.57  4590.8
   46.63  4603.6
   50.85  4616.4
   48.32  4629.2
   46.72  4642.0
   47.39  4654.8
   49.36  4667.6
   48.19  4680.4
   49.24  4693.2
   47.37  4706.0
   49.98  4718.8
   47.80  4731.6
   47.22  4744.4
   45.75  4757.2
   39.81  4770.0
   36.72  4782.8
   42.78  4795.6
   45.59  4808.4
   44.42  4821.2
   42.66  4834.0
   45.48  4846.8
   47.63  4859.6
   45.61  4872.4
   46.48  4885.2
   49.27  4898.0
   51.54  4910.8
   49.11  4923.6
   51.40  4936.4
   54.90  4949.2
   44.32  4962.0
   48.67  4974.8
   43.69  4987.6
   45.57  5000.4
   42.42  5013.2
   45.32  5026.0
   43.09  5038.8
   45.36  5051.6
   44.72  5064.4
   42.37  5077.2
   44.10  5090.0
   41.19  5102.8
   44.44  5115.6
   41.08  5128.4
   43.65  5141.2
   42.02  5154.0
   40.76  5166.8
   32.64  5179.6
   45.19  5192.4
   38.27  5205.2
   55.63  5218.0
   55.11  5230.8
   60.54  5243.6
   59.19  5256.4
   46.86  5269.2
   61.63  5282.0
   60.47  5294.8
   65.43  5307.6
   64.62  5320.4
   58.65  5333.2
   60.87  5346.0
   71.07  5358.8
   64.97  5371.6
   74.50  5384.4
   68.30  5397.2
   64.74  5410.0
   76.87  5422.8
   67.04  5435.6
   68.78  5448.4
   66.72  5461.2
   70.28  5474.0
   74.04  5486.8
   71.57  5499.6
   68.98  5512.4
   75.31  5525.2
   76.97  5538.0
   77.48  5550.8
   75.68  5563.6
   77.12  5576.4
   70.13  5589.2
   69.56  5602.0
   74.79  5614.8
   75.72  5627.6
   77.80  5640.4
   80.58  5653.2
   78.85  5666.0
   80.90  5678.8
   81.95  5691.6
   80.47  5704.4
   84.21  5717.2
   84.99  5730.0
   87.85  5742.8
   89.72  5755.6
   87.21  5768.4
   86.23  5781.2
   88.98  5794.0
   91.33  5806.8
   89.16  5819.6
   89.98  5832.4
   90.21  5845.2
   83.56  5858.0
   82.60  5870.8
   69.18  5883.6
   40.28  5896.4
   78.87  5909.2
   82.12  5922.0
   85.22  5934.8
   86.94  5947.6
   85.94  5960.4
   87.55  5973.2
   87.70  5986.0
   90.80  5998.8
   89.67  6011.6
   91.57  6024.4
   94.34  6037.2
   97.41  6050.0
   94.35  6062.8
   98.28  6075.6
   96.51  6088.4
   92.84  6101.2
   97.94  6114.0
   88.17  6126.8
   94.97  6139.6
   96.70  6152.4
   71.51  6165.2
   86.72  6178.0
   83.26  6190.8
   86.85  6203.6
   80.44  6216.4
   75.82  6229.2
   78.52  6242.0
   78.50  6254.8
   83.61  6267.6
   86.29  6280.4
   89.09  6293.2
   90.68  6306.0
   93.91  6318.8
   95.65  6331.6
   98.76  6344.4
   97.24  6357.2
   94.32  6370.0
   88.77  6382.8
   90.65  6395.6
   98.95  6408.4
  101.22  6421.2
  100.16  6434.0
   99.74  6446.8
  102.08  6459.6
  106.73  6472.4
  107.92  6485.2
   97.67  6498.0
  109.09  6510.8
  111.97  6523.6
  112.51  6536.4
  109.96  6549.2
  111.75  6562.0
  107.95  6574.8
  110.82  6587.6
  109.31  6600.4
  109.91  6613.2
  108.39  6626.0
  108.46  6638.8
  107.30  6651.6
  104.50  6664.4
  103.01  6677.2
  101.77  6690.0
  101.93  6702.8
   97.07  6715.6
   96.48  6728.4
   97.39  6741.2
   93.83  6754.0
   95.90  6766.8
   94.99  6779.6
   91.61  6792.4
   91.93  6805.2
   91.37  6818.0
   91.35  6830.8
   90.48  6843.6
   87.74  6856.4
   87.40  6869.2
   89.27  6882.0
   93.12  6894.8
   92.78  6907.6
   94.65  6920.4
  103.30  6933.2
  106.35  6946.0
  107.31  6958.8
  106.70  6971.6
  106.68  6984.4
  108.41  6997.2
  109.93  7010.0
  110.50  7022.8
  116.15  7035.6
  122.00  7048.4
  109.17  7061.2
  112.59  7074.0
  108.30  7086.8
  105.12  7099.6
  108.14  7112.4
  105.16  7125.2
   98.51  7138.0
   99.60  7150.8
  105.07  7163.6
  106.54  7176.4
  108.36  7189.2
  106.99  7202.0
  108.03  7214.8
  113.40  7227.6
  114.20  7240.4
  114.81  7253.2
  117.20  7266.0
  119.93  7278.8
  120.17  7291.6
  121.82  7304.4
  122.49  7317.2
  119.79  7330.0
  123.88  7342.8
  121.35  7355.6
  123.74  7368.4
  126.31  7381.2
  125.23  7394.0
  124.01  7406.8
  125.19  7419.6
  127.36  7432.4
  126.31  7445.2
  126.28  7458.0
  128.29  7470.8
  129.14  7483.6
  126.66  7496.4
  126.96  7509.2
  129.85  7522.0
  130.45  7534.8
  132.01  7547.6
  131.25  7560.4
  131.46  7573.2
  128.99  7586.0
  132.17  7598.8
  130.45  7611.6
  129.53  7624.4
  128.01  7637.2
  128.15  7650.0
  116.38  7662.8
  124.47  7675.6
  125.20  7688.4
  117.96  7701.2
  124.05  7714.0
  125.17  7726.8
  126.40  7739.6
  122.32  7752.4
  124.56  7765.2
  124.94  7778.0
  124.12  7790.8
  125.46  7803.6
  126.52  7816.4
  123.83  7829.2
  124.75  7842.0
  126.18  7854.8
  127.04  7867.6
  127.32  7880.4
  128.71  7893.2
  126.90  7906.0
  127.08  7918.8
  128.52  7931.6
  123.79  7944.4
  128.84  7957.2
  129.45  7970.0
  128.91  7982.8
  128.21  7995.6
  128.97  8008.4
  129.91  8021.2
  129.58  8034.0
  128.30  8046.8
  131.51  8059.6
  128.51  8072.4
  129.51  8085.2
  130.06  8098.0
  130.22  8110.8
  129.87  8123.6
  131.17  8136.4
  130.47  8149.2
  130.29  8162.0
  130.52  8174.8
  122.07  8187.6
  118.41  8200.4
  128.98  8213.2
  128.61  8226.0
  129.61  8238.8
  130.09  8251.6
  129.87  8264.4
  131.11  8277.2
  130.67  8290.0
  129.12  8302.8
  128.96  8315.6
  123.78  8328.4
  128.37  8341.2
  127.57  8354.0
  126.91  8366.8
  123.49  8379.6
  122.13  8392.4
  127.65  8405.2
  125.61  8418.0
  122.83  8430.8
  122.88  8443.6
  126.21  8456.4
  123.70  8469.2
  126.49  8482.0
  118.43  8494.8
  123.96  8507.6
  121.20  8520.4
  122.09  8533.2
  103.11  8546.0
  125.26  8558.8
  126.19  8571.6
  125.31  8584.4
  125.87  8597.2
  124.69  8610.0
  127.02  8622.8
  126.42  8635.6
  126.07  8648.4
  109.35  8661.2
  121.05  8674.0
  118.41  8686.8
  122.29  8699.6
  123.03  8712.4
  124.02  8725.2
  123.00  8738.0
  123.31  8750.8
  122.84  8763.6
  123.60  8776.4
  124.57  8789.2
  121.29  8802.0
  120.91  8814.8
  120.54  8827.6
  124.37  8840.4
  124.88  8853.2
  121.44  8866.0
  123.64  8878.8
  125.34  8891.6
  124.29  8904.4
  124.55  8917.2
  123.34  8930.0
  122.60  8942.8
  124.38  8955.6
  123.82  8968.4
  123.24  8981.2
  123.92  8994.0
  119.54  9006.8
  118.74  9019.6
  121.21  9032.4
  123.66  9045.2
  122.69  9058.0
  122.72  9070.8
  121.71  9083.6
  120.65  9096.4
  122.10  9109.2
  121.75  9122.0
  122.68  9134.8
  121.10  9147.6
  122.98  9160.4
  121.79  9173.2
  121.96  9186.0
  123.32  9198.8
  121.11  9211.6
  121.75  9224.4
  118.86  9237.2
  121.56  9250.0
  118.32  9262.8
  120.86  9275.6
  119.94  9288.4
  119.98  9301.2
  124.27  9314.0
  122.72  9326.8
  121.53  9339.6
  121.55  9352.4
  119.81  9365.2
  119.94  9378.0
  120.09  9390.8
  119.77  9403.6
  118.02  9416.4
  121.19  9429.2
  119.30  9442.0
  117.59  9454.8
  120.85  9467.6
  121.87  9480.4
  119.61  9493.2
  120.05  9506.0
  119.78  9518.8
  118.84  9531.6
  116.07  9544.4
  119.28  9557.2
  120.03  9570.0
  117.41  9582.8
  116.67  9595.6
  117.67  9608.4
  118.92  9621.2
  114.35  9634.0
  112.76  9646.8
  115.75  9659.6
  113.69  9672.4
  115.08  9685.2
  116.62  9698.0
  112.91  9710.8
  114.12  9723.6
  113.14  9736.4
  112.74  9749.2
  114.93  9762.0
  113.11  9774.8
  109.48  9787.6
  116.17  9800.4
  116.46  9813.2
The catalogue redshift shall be 0.00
